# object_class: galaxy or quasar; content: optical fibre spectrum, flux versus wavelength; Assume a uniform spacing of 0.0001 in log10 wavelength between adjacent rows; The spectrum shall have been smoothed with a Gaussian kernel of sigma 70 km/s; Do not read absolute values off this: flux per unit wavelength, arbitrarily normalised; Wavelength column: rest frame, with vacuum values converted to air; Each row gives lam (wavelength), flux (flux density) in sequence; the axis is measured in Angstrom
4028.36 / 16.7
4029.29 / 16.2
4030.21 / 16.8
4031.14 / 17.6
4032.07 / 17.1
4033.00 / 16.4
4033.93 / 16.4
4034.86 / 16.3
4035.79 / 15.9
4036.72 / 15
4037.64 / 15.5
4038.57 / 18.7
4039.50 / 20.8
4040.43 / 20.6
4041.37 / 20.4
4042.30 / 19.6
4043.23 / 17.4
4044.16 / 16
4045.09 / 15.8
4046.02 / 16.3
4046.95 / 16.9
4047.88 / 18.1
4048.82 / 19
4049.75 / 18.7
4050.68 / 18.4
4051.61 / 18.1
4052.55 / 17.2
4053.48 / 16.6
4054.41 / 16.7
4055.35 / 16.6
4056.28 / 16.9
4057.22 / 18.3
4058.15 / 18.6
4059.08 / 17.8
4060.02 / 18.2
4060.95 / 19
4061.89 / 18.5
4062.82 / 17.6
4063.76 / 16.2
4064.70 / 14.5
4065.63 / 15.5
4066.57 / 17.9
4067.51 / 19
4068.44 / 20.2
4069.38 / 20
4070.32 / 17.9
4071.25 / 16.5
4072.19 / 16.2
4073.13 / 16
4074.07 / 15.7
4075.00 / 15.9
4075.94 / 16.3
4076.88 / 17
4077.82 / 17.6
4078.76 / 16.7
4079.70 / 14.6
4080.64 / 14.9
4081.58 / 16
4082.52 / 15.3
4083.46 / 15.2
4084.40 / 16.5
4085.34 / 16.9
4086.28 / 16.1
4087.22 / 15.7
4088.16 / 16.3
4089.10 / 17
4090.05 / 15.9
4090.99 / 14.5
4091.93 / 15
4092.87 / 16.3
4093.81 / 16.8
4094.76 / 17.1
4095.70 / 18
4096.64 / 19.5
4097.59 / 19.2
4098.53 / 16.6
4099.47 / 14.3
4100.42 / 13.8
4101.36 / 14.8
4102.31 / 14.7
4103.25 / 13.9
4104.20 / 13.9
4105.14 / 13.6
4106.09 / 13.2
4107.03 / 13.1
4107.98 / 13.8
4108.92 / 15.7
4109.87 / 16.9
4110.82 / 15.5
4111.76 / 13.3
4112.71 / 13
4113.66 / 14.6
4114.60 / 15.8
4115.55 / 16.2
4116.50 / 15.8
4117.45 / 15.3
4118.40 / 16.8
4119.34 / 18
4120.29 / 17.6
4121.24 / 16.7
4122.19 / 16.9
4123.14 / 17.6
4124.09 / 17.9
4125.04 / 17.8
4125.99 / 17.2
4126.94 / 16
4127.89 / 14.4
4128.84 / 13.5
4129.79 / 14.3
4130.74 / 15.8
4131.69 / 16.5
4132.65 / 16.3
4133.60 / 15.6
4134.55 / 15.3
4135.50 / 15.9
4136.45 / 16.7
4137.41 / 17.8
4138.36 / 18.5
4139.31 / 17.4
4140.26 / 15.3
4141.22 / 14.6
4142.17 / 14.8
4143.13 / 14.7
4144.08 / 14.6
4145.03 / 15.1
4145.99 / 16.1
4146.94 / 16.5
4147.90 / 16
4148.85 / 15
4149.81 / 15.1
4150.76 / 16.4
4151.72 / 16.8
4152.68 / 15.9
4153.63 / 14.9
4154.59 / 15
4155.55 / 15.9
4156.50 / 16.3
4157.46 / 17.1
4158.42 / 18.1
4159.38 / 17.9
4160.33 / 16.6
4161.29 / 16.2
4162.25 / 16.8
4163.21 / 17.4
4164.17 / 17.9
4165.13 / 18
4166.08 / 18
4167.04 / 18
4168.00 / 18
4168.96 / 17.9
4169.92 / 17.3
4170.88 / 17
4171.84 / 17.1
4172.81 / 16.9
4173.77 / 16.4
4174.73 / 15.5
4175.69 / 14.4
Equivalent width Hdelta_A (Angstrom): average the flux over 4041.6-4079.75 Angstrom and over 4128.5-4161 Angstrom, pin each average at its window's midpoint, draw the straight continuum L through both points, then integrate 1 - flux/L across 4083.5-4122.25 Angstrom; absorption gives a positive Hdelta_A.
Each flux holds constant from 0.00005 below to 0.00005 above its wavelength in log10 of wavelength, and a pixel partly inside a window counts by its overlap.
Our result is 2.2 Angstrom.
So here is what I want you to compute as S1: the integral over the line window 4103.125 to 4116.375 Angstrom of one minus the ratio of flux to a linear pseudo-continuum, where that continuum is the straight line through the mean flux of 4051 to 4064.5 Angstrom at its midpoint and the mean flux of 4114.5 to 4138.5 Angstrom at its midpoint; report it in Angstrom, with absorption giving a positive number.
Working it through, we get 1.7 Angstrom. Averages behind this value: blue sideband 17.5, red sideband 16.4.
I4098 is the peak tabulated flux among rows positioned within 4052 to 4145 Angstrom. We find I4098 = 20.2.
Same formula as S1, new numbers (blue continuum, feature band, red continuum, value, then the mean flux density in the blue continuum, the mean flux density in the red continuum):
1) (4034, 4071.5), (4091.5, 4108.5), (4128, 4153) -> 1.3 Angstrom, 17.7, 15.8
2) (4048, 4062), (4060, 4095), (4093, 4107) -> 0.3 Angstrom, 17.9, 15.6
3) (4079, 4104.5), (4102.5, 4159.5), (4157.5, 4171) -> 3.5 Angstrom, 15.9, 17.5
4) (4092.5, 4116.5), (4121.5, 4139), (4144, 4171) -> -0.4 Angstrom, 15.3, 16.6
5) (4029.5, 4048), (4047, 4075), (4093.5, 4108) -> -1.5 Angstrom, 17.4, 15.4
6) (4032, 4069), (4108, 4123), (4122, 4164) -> 0.7 Angstrom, 17.6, 16.2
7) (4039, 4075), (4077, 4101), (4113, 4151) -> 1.1 Angstrom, 17.7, 16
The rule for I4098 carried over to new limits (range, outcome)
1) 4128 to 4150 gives 18.5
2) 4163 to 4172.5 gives 18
